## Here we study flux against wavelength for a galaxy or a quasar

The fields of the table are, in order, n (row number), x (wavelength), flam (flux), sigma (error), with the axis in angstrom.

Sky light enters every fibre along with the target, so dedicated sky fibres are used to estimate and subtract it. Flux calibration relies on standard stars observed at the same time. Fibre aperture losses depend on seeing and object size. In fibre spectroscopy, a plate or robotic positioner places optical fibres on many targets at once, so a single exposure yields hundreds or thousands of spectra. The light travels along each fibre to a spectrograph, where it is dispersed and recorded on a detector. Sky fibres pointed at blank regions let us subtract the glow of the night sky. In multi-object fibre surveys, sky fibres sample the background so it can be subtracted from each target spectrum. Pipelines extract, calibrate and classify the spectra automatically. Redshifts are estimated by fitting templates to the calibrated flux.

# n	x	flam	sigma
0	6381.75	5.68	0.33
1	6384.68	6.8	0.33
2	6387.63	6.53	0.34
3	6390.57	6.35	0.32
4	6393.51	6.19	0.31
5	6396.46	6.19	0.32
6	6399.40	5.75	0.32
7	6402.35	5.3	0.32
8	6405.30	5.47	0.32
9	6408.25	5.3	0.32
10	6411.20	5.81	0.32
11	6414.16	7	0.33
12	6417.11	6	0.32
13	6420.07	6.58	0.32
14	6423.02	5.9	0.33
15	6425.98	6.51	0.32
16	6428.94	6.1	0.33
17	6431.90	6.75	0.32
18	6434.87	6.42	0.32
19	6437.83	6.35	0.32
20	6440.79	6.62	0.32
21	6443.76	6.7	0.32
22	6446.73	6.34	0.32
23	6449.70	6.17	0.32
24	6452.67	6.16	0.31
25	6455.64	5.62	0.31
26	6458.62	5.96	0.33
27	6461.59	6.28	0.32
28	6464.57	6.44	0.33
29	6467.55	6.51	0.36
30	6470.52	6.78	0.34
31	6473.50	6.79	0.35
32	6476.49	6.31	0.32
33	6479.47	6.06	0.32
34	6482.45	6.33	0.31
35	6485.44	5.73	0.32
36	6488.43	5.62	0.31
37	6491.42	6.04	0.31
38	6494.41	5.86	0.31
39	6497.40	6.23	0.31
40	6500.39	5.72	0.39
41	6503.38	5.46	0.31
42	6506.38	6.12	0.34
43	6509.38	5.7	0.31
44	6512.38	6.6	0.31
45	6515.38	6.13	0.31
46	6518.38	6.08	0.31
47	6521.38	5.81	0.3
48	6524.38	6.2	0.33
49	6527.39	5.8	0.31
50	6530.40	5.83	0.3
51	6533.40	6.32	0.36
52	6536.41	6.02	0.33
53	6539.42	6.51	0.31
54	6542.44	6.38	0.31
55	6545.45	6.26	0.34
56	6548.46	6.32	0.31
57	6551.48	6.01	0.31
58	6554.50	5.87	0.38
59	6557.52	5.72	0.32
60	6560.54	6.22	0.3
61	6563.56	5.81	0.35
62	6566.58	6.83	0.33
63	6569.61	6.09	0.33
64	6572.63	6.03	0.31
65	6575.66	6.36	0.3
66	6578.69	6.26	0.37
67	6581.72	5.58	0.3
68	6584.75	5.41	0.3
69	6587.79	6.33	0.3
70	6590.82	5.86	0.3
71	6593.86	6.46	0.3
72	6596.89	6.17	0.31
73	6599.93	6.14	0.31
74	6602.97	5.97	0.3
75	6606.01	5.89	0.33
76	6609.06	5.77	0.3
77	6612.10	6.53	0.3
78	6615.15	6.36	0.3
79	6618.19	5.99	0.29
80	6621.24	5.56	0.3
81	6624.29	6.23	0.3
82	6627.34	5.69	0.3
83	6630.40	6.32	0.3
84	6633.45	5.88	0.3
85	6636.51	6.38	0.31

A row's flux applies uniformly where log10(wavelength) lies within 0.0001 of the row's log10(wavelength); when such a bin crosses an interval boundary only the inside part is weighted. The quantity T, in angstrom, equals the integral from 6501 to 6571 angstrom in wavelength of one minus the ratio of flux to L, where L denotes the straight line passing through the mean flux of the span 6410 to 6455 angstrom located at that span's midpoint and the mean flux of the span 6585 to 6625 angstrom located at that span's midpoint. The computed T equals 1.1 angstrom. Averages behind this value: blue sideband 6.35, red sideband 6.07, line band 6.09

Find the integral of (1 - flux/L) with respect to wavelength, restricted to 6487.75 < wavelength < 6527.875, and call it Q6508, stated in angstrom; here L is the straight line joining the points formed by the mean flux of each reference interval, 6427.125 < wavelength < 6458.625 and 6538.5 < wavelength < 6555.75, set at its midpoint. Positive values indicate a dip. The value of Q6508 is 1.8 angstrom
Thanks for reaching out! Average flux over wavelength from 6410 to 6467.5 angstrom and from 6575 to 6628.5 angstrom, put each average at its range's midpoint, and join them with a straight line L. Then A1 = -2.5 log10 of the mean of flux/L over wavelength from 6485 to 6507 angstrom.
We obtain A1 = 0.07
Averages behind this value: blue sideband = 6.31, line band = 5.84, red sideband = 6.03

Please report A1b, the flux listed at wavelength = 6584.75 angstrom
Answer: 5.41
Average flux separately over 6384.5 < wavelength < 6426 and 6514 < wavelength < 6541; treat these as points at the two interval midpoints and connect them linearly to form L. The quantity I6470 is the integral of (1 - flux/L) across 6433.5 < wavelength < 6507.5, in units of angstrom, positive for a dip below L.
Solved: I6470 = -1.3 angstrom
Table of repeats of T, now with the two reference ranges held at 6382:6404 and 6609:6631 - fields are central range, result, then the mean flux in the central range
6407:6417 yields 0.12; 6.05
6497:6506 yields 0.45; 5.79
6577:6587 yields 0.45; 5.8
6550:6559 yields 0.32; 5.86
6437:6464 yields -0.60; 6.25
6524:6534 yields 0.16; 5.99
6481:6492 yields 0.33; 5.91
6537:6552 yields -0.52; 6.3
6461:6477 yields -1.15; 6.54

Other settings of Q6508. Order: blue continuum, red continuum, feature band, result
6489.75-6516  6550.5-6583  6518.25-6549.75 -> -0.60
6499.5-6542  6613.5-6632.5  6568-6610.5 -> 0.01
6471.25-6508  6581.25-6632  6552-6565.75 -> 0.16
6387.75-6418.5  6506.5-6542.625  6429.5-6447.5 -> -1.53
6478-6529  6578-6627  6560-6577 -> -0.62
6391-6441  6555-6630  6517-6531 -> 0.30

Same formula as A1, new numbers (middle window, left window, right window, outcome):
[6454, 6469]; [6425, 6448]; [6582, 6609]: 0.041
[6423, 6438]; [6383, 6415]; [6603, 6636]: -0.059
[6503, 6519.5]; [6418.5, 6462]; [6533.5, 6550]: 0.044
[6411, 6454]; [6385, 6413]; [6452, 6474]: -0.044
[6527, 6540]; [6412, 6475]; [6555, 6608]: 0.013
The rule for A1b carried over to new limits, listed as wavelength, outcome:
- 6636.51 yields 6.38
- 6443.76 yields 6.7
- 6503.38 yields 5.46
